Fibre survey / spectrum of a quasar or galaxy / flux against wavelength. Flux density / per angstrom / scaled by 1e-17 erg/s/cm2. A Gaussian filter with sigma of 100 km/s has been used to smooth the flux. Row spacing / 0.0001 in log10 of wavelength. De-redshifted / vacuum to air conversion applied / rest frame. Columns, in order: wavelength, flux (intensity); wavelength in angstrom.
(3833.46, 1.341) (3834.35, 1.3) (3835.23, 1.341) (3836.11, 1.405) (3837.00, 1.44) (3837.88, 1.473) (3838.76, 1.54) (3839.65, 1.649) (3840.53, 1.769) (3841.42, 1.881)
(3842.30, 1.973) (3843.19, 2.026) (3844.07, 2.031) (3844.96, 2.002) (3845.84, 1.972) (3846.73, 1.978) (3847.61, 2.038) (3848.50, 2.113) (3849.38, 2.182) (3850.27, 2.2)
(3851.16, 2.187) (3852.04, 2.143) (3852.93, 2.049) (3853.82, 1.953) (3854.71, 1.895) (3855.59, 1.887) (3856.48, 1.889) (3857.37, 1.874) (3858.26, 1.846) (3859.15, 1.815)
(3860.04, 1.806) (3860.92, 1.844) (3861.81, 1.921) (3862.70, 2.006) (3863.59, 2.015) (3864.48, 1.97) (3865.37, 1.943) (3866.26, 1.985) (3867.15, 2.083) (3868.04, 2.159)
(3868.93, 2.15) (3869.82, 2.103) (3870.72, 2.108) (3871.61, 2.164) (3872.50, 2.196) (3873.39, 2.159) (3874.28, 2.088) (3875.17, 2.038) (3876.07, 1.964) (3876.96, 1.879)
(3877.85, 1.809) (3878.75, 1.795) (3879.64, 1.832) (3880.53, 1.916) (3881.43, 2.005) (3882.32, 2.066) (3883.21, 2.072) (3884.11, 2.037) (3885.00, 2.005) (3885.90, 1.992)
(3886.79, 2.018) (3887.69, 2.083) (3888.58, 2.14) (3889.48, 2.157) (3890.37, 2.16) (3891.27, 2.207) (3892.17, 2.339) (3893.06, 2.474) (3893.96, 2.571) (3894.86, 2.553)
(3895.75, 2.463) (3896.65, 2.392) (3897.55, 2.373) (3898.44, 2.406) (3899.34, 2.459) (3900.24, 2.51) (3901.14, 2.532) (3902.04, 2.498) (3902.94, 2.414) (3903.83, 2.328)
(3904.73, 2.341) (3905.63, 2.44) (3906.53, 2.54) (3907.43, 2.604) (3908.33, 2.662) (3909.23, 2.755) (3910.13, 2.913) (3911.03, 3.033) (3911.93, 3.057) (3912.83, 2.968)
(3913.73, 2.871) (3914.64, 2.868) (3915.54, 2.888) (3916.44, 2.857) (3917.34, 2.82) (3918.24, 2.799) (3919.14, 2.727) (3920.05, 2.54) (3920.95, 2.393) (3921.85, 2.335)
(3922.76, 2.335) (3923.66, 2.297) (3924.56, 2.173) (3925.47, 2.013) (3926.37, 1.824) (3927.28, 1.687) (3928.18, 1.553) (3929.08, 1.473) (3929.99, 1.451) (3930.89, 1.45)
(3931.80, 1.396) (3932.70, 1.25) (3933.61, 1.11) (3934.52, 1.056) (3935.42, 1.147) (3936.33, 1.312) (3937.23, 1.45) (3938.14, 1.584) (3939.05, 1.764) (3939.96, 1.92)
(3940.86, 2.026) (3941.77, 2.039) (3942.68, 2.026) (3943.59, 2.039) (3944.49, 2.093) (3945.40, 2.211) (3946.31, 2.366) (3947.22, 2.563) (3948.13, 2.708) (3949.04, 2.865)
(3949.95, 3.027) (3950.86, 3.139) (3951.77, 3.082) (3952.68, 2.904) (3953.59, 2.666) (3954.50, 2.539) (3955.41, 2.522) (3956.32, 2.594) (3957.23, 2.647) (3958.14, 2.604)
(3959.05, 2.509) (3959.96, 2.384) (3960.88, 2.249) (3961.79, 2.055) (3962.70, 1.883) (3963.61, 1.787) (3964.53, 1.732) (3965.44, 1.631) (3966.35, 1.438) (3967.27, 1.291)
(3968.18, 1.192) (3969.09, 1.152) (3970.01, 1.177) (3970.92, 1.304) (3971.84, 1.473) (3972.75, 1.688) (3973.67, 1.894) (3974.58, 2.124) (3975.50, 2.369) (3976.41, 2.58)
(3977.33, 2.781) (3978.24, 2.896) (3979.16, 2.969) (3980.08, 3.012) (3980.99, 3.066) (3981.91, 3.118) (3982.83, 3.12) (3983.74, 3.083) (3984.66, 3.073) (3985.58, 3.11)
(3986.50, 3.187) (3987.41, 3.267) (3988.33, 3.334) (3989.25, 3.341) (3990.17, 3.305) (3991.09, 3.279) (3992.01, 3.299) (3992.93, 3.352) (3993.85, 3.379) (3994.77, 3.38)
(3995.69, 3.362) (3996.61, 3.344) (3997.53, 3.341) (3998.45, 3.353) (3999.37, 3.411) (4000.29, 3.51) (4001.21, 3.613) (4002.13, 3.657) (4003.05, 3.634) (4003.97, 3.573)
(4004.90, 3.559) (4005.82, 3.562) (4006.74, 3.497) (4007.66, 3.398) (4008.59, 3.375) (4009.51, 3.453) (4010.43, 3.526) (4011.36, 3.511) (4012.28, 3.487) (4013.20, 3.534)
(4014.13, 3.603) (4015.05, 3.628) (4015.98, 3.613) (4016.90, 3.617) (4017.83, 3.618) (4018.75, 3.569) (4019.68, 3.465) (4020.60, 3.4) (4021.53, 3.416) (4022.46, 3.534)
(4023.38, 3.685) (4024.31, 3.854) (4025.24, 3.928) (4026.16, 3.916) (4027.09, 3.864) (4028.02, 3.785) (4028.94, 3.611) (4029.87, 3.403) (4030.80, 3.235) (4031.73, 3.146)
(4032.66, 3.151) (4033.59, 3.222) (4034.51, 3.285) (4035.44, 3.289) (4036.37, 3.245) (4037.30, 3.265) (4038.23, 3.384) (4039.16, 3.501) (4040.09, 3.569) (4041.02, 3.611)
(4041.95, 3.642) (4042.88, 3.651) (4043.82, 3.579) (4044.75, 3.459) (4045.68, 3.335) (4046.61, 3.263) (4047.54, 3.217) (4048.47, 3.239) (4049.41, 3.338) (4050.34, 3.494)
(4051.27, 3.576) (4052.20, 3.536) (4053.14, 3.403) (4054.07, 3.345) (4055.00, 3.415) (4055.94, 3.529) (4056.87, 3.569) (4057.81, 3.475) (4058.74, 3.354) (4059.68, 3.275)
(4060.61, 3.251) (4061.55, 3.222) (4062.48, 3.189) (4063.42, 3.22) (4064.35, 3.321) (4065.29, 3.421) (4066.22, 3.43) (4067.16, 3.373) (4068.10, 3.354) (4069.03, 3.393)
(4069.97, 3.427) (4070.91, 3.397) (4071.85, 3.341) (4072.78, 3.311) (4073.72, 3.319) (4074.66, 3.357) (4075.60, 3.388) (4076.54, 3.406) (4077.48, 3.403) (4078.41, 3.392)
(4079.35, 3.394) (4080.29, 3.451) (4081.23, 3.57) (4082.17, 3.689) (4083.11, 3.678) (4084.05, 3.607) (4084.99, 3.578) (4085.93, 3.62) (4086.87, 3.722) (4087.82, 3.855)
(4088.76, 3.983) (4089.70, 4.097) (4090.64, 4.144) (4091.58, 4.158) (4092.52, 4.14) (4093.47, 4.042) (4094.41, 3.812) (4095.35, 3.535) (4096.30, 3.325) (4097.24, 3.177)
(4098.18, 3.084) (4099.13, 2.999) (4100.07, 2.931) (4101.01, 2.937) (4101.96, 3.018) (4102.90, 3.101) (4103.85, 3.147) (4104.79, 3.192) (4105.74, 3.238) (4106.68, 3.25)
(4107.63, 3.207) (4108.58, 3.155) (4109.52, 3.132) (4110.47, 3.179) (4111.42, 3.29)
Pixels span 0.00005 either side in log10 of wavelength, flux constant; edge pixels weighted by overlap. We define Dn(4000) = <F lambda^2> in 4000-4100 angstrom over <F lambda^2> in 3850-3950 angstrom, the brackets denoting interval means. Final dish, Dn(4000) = 1.75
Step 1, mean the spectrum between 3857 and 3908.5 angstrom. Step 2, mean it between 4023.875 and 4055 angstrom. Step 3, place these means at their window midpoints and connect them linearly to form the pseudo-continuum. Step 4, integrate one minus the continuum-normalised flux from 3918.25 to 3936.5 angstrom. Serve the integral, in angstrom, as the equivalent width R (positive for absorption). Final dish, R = 5.1 angstrom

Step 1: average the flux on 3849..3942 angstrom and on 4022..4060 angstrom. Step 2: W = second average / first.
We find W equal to 1.63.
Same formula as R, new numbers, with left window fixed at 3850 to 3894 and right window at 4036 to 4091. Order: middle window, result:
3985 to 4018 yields -4.82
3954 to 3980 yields 6.40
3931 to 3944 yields 4.90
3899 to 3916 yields -2.71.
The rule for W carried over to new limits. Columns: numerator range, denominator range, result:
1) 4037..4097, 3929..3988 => 1.60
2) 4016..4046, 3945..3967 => 1.46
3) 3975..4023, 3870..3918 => 1.42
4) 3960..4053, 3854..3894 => 1.53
